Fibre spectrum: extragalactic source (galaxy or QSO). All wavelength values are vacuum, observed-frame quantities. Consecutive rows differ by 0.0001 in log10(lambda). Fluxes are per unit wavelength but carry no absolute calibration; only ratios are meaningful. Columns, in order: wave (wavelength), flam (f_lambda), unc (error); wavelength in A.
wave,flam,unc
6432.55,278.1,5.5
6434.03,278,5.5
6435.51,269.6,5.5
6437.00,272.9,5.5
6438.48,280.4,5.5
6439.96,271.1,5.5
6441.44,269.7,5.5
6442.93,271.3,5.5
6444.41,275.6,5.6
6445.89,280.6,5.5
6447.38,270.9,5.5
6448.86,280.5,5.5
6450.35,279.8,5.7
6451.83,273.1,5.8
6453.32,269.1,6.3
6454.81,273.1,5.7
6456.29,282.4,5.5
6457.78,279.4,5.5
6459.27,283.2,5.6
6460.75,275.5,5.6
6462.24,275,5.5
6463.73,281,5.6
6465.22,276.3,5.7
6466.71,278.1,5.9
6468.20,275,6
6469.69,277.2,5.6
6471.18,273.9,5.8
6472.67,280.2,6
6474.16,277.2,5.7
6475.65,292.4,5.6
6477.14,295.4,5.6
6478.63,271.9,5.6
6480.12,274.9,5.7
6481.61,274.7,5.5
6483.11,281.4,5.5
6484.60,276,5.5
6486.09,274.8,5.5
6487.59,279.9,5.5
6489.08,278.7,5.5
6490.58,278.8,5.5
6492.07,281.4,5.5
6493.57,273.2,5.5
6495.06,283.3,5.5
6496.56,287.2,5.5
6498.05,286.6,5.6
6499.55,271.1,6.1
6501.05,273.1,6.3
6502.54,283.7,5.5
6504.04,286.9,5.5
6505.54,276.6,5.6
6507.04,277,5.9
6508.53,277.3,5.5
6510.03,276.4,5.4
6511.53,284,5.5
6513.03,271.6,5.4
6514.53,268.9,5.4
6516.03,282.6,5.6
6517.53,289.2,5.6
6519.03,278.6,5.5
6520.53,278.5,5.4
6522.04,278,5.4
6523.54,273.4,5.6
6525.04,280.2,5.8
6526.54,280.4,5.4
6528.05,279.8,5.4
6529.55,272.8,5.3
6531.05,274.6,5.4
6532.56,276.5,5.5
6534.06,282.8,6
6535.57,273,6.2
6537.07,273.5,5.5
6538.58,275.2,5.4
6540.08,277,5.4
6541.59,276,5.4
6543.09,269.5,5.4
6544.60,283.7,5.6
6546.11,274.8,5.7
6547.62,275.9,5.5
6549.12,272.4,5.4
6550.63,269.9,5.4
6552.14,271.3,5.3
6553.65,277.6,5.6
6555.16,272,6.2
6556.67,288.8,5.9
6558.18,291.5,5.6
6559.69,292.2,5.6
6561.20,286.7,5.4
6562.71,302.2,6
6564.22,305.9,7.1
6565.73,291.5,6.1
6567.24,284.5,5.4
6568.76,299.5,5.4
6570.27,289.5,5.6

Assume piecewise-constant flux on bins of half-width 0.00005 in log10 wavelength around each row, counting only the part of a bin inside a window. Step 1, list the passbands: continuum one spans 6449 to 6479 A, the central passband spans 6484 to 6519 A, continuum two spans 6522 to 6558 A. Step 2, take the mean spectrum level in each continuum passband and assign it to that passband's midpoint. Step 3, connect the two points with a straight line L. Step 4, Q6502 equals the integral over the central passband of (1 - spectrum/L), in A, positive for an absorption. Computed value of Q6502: -0.2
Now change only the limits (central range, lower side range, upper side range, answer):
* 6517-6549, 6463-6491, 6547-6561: 0.2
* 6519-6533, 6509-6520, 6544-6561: 0.1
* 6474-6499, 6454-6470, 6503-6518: -0.2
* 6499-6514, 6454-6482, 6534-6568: 0.1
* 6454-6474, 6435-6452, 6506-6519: -0.1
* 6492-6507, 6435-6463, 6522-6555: -0.2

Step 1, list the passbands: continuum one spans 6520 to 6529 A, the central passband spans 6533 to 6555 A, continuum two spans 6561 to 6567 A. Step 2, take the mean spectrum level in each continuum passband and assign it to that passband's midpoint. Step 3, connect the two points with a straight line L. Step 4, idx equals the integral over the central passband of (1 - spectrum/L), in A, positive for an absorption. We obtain 0.9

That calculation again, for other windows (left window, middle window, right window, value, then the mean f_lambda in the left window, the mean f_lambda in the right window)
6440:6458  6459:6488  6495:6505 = -0.05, 275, 281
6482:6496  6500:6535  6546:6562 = 0.09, 278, 280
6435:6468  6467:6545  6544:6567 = 0.46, 276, 284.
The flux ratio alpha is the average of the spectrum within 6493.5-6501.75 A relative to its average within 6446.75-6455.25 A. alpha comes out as 1.0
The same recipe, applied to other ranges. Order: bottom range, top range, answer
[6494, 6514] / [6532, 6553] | 0.98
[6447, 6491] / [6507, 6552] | 1.00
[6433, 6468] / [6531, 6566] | 1.02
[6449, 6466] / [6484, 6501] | 1.01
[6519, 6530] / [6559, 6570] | 1.06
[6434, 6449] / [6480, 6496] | 1.01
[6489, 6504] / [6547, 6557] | 0.98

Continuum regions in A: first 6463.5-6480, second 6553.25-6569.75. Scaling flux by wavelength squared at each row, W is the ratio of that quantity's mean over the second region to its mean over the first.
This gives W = 1.1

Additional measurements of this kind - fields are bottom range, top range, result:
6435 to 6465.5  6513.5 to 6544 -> 1.03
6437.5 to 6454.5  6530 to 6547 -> 1.03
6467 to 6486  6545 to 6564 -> 1.03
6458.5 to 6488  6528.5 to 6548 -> 1.01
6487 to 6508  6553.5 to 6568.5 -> 1.06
